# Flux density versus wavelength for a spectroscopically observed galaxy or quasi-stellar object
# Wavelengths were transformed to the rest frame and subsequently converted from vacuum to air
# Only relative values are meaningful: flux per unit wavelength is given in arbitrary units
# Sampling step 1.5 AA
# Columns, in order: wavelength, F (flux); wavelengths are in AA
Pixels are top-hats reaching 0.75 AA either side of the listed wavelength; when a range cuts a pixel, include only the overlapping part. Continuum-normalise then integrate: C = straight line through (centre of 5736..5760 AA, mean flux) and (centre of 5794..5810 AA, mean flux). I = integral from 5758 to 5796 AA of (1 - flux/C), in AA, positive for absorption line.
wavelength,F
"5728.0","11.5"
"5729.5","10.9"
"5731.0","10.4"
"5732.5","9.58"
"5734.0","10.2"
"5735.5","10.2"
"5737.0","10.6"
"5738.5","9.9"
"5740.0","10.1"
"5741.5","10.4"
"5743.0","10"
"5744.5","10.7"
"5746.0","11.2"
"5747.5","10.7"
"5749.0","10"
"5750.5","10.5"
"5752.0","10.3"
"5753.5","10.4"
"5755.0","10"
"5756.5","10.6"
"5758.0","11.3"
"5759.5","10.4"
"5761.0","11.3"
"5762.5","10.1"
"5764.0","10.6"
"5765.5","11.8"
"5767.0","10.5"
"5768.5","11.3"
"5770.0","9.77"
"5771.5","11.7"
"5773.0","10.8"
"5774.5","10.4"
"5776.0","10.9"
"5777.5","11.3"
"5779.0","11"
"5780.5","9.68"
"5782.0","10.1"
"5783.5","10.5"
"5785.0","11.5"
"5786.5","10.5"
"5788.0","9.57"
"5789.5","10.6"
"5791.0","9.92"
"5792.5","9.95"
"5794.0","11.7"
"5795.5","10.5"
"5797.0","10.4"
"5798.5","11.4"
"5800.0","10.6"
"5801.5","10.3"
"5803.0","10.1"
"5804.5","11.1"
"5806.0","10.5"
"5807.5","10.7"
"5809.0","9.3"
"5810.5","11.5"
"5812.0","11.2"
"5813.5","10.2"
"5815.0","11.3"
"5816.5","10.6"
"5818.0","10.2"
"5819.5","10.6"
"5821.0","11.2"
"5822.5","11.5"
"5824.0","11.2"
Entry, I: -0.6 AA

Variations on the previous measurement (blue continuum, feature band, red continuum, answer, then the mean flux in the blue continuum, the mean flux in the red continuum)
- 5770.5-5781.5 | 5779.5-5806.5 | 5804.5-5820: 0.5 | 10.8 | 10.6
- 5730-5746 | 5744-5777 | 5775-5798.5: -0.9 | 10.3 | 10.6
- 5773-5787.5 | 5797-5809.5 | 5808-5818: 0.2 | 10.6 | 10.6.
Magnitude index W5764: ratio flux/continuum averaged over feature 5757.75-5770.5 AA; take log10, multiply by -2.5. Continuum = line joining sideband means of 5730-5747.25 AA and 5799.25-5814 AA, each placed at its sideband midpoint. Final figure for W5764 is -0.04 mag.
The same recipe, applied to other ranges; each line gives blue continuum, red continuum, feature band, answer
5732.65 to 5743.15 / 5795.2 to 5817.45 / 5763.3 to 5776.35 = -0.048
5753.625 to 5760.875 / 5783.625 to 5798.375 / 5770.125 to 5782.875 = -0.010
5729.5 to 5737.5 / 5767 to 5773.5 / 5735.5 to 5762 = 0.002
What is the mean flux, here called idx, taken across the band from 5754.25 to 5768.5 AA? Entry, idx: 10.8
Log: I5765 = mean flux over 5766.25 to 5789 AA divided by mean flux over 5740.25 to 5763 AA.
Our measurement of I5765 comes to 1.01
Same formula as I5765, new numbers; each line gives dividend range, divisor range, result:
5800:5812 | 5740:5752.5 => 1.01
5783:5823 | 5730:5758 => 1.03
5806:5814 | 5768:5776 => 0.98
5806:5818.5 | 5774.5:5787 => 1.00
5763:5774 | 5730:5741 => 1.07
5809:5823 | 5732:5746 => 1.06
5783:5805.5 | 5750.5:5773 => 0.99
